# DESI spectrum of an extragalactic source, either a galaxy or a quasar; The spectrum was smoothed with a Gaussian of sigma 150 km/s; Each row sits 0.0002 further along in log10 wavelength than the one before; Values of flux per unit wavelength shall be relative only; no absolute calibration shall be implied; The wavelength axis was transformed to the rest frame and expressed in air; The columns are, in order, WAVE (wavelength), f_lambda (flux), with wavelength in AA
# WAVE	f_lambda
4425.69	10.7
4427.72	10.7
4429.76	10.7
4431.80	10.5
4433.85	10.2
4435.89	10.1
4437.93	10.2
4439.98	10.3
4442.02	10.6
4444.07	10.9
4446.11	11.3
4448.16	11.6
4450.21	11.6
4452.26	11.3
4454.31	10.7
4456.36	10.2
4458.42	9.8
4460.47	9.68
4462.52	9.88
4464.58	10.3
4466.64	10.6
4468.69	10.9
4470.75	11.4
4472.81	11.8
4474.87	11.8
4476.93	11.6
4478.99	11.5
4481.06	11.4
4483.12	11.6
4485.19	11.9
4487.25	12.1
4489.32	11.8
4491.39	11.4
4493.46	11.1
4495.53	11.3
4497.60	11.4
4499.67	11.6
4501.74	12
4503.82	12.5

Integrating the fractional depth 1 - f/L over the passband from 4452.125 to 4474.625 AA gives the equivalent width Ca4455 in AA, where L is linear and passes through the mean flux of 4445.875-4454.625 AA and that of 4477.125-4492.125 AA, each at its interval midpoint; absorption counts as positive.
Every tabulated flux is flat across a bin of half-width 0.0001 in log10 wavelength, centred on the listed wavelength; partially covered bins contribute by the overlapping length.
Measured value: 1.7 AA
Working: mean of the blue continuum 11.3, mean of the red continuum 11.7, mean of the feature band 10.6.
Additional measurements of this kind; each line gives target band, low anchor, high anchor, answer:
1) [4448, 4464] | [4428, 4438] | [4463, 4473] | 0.24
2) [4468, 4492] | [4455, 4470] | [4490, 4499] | -1.74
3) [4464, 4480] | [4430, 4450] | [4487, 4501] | -0.14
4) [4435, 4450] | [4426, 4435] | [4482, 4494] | 0.01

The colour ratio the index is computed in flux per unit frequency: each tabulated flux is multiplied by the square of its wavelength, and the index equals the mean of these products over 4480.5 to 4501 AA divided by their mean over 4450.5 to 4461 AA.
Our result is 1.1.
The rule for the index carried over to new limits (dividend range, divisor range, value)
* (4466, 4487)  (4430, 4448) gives 1.11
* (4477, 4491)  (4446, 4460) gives 1.09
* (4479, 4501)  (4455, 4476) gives 1.10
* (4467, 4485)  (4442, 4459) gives 1.06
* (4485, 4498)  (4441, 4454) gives 1.05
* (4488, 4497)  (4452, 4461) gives 1.13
